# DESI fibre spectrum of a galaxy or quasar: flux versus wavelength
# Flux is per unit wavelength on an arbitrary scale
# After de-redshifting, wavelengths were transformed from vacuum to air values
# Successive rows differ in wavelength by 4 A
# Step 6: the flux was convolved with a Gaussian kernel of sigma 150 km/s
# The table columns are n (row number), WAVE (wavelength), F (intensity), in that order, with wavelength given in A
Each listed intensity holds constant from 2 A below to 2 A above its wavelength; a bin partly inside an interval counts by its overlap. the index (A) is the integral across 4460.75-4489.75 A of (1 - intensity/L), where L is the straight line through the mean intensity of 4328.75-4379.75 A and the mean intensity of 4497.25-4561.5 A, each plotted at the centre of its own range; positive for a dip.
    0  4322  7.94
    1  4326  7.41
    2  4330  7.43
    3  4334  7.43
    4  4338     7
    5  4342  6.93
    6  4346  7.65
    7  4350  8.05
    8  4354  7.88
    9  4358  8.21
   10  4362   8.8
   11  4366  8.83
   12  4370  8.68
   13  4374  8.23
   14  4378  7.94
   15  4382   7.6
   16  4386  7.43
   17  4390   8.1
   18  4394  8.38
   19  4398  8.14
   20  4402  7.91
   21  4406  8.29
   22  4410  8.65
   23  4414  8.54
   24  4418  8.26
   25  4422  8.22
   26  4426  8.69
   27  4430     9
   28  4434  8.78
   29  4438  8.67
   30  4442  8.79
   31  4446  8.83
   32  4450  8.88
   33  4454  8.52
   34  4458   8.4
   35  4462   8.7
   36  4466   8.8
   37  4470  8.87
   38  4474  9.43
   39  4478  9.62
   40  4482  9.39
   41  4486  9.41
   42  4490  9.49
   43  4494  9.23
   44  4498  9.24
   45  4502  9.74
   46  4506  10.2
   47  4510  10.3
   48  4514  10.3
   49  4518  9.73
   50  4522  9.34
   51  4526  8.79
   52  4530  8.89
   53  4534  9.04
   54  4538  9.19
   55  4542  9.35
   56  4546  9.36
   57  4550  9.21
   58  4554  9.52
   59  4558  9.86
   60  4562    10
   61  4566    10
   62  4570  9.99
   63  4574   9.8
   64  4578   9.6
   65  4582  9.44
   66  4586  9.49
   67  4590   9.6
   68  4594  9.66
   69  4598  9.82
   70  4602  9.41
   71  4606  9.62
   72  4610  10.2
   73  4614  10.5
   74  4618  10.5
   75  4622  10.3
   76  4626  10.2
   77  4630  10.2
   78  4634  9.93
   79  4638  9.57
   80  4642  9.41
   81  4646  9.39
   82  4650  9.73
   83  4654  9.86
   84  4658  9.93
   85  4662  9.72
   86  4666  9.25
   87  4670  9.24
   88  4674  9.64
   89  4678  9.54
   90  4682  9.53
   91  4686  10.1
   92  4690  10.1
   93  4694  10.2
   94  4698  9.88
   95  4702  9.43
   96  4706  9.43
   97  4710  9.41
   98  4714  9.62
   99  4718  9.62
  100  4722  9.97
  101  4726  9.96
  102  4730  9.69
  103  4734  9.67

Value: -0.6 A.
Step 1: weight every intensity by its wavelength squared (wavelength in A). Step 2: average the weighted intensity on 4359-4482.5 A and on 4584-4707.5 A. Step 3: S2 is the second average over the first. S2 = 1.26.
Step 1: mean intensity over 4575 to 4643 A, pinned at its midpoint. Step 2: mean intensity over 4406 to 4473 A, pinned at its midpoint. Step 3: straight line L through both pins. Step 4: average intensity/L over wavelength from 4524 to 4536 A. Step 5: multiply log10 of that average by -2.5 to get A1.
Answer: 0.05 mag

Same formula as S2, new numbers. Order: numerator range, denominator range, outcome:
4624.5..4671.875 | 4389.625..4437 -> 1.28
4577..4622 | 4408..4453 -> 1.22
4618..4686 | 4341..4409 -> 1.36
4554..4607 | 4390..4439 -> 1.24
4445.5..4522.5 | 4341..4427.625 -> 1.20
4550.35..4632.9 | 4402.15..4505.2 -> 1.18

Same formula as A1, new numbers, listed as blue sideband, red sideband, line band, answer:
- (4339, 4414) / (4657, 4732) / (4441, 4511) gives -0.07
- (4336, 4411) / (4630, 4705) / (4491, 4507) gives -0.10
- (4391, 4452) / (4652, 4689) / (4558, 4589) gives -0.06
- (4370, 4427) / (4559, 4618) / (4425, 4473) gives -0.02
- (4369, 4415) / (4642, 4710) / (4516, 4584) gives -0.06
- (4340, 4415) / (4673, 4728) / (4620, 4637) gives -0.08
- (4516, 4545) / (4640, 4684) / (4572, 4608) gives -0.03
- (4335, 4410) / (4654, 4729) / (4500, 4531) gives -0.11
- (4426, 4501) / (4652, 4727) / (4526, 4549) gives 0.01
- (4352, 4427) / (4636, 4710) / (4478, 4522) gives -0.10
